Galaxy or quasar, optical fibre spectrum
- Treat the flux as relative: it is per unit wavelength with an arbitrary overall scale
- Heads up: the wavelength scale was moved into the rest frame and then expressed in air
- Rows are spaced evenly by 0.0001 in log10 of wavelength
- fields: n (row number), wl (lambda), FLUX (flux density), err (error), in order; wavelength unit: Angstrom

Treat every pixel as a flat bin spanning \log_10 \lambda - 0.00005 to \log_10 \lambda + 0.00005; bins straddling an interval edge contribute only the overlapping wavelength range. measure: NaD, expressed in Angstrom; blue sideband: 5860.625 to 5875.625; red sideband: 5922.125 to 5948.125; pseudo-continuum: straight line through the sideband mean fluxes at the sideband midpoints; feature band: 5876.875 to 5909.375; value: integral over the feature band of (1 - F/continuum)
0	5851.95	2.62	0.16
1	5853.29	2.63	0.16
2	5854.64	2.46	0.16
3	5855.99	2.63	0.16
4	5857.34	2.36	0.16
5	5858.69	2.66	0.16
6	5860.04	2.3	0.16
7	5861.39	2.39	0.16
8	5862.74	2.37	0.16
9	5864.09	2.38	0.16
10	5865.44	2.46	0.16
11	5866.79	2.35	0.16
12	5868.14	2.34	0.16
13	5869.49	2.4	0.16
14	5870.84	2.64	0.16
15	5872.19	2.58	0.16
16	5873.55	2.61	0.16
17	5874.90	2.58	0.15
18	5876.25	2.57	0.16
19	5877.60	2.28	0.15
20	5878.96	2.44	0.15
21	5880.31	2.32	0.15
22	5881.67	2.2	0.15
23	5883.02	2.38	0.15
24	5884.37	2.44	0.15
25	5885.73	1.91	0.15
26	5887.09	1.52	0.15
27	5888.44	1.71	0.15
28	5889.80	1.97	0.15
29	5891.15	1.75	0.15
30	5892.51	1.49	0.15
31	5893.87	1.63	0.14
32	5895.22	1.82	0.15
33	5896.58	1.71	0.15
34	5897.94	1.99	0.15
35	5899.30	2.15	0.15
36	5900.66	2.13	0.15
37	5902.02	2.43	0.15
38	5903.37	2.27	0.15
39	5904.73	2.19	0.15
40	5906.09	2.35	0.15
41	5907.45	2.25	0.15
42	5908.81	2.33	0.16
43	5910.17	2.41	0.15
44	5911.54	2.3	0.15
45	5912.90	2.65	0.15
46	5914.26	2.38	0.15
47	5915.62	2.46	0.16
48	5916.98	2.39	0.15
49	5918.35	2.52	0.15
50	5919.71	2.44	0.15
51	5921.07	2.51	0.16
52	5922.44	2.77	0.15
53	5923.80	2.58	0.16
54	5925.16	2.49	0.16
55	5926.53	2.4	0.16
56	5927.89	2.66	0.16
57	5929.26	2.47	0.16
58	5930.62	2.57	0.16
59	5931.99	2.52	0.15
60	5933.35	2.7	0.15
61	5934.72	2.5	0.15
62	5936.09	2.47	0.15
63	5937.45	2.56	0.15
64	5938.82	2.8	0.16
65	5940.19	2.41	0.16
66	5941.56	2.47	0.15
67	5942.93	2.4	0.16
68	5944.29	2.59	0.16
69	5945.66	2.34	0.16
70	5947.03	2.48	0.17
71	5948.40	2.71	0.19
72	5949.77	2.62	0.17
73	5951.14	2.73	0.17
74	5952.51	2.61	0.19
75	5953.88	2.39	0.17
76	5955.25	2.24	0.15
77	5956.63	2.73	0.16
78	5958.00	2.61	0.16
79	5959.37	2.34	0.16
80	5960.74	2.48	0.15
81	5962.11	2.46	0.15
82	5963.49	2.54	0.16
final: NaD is 5.5 Angstrom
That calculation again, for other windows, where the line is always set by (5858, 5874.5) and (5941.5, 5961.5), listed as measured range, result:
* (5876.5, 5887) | 0.93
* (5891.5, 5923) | 3.20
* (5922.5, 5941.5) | -0.37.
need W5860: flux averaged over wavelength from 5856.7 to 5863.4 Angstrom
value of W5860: 2.42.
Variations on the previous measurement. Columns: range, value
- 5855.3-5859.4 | 2.54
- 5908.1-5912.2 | 2.34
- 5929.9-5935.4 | 2.57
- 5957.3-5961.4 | 2.48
